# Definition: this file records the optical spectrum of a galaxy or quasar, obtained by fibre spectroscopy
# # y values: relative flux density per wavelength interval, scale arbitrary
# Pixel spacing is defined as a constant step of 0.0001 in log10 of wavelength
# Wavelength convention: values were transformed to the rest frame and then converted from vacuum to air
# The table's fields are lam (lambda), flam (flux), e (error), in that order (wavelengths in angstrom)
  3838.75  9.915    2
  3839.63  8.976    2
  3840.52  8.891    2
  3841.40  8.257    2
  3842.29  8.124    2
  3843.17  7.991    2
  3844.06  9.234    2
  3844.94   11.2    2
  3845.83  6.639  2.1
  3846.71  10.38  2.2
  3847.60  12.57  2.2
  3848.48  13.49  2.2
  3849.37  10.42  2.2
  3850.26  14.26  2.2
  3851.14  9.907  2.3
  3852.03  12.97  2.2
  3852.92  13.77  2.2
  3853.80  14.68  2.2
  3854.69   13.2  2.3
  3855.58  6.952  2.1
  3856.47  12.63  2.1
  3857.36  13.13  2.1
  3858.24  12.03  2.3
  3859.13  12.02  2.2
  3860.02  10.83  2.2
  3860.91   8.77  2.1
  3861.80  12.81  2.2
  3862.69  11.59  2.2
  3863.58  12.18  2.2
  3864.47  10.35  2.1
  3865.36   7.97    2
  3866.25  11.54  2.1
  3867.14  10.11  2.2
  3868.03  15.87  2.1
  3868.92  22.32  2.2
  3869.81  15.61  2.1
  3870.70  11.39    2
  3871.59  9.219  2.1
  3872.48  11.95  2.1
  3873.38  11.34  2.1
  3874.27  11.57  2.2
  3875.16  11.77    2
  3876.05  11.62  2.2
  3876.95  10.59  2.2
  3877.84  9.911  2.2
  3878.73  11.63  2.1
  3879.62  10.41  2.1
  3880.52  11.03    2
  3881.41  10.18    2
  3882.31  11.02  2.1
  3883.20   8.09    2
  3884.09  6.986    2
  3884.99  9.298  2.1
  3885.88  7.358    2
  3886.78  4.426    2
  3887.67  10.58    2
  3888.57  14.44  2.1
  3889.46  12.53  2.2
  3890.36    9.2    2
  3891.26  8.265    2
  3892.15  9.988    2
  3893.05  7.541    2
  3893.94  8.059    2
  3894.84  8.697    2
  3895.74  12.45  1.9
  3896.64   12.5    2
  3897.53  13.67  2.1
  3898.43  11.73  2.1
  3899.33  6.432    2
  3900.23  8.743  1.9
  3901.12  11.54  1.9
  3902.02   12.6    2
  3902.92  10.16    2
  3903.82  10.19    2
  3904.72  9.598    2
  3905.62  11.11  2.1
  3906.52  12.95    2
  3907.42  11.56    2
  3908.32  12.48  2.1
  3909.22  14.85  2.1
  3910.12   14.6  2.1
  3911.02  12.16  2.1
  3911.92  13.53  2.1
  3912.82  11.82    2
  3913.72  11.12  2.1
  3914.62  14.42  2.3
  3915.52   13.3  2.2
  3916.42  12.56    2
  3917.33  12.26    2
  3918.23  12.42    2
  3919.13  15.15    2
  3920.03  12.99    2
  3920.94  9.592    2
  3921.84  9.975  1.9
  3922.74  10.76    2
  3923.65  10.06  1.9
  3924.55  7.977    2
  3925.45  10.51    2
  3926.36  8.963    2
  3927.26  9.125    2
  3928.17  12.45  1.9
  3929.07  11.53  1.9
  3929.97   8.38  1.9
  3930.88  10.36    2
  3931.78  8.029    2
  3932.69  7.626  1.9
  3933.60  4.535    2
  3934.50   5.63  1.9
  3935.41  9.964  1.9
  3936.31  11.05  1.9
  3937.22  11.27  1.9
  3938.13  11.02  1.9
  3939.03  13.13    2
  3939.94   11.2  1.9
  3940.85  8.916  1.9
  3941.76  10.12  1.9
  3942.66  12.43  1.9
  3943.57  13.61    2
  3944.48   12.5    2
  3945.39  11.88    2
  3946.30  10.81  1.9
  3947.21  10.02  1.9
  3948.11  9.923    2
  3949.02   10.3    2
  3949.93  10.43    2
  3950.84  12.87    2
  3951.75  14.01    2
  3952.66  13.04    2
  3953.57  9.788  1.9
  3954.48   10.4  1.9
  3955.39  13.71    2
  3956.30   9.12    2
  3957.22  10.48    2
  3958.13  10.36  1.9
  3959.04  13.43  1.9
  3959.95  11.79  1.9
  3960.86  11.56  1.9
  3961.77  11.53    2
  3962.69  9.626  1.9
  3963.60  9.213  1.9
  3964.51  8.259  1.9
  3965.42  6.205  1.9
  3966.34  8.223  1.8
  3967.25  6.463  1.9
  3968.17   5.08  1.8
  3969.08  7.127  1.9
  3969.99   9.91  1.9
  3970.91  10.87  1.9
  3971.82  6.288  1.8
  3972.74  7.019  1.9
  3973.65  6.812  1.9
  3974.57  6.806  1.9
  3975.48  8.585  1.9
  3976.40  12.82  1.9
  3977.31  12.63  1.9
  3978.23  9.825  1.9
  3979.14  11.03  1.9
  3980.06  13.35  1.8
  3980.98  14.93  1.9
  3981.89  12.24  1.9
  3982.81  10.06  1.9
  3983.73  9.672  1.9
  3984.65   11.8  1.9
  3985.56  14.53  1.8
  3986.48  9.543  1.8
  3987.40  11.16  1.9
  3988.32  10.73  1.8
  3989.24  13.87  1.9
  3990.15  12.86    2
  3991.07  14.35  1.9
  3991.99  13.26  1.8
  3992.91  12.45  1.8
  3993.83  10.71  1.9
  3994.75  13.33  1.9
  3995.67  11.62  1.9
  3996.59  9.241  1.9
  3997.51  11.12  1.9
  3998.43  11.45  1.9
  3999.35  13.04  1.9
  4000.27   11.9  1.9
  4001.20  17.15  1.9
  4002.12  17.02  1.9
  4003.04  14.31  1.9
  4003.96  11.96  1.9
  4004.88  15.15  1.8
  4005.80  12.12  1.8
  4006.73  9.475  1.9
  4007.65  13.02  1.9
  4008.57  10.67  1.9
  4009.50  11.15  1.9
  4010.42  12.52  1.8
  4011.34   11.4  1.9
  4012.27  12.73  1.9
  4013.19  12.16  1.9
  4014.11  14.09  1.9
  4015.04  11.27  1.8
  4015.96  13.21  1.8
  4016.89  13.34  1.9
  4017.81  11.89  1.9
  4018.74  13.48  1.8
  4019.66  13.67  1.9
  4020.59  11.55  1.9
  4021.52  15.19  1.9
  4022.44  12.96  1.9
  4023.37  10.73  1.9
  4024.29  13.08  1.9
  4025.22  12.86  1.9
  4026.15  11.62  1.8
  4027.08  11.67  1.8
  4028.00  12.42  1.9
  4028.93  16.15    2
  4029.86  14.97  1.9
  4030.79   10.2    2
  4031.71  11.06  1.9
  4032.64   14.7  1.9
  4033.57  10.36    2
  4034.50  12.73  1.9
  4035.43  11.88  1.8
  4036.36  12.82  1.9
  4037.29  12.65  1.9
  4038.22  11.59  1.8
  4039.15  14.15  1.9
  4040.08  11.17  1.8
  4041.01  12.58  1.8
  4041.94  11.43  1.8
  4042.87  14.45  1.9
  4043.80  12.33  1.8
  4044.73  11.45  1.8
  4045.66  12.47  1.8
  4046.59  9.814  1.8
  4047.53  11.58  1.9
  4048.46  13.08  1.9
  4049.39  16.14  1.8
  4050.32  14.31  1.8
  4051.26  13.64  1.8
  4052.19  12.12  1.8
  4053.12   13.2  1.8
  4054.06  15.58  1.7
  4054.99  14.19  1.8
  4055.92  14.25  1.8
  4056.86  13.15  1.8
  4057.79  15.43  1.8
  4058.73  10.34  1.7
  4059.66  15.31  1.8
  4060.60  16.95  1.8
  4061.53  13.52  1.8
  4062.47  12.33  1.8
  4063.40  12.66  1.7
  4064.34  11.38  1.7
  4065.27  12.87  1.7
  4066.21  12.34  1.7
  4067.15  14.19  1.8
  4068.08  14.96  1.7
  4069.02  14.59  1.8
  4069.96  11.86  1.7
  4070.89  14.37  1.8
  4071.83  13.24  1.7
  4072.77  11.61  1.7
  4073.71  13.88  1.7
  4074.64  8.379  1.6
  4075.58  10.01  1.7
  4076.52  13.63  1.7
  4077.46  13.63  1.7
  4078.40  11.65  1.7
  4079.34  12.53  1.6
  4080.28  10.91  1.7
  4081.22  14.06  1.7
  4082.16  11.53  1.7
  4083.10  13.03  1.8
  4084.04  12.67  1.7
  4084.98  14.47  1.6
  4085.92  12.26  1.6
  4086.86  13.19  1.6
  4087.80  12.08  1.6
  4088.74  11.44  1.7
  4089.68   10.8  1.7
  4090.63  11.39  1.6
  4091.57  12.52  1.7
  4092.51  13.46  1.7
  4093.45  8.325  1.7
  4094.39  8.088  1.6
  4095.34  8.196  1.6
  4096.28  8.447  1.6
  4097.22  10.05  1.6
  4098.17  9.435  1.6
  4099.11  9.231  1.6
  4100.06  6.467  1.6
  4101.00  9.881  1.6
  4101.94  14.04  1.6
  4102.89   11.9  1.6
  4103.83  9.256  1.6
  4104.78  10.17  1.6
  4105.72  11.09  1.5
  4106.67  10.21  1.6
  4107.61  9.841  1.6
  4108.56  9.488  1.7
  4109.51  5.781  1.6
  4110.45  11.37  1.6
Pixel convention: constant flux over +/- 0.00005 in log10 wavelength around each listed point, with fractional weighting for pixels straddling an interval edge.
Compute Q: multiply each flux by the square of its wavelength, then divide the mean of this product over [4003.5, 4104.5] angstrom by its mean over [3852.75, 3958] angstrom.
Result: 1.2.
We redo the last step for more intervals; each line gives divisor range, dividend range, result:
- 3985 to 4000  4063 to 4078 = 1.09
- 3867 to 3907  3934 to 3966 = 1.03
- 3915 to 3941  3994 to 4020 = 1.26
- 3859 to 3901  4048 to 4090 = 1.33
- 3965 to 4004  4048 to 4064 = 1.30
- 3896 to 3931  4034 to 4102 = 1.16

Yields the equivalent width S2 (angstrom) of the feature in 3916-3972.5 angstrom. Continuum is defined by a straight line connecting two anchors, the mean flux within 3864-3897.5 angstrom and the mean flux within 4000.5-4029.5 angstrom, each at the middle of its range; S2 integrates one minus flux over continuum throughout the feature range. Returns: 7.11 angstrom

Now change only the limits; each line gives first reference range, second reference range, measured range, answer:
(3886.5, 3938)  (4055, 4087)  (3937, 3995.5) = 3.5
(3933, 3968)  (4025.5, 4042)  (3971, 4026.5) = -1.6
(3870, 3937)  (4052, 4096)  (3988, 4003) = -1.5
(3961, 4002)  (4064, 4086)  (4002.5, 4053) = -3.9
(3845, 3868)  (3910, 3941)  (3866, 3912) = 0.3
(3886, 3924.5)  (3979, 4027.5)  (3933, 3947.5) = 1.5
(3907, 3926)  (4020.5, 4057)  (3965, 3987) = 4.9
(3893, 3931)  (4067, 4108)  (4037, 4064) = -4.0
